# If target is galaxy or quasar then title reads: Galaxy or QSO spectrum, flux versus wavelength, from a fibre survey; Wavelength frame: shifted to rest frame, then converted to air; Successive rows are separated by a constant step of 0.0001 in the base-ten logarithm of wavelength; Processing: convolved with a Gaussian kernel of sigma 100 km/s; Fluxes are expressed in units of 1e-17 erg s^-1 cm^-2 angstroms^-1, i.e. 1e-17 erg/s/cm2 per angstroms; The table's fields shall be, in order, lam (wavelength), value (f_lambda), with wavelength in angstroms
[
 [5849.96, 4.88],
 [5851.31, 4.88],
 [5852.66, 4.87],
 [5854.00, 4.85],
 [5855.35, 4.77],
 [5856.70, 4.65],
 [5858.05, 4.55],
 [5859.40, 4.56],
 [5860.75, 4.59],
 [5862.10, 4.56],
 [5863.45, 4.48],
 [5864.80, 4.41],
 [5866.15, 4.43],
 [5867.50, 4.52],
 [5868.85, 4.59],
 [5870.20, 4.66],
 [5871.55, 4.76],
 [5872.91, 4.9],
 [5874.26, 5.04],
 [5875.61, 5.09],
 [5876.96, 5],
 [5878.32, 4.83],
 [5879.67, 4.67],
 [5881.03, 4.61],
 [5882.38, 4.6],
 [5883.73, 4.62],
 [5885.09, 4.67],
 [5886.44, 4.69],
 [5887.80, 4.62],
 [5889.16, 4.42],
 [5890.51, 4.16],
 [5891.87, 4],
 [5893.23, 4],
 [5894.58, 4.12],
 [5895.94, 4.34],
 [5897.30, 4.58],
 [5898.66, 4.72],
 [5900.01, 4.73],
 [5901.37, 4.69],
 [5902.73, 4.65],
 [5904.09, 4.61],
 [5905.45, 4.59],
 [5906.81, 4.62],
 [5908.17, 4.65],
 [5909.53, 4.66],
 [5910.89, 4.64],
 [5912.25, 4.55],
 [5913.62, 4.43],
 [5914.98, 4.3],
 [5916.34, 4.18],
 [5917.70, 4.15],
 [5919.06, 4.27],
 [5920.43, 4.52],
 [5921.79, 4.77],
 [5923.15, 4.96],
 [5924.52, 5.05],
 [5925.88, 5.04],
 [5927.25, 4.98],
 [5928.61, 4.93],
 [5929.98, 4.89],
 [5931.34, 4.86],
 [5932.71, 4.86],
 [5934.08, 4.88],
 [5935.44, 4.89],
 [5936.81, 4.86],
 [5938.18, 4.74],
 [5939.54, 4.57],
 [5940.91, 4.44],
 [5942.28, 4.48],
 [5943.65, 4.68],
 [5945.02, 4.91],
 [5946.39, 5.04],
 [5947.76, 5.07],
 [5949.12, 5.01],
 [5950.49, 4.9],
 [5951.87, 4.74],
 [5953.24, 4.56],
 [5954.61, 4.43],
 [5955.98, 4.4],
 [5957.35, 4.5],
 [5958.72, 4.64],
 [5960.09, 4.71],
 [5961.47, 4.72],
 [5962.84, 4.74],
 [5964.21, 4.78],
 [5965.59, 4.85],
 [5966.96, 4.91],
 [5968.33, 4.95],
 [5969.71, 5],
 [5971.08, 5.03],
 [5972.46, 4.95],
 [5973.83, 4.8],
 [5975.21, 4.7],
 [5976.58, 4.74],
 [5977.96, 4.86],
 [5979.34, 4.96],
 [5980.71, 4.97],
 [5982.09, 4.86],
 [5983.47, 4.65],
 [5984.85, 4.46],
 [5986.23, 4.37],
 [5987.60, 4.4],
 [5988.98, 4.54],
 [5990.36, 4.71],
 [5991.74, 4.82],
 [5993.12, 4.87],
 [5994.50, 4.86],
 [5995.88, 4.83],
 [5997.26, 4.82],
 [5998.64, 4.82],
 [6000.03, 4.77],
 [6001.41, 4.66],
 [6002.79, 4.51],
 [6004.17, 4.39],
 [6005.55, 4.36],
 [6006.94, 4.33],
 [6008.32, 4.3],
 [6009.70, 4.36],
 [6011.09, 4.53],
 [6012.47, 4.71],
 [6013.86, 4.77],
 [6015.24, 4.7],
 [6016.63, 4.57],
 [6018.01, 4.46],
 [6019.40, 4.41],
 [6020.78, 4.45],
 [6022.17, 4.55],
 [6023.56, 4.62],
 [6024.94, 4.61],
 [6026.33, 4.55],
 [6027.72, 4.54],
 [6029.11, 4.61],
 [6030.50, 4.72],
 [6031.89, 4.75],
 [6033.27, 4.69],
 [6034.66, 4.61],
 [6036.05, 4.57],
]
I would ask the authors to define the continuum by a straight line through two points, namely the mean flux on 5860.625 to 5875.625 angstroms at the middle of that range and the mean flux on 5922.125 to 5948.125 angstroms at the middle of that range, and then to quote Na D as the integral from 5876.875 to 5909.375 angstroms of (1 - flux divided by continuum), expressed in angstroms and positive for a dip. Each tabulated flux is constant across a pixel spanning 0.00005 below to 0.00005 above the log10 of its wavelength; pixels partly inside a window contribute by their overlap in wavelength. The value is 1.3 angstroms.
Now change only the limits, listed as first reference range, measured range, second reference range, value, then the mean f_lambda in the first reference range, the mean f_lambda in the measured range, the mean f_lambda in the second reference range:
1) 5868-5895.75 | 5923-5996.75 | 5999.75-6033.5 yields -3.4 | 4.6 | 4.78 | 4.55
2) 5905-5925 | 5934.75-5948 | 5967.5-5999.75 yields -0.3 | 4.55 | 4.76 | 4.78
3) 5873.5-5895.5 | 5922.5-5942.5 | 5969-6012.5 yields -0.9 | 4.57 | 4.84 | 4.68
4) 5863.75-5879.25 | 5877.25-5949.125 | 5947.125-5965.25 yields 1.4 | 4.74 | 4.64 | 4.71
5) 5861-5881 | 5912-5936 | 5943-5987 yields 0.2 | 4.7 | 4.7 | 4.78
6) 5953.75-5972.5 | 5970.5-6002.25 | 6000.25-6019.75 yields -0.9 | 4.75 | 4.76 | 4.51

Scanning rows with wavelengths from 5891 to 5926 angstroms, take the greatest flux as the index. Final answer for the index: 5.05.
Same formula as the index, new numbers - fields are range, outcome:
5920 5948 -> 5.07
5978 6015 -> 4.97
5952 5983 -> 5.03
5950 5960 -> 4.9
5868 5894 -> 5.09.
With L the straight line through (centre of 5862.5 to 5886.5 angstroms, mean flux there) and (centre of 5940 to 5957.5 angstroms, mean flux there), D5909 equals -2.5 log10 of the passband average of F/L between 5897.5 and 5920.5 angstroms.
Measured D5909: 0.04 mag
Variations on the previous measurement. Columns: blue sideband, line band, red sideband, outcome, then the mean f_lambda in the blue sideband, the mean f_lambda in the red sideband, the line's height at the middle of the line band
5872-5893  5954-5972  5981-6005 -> -0.019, 4.65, 4.67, 4.66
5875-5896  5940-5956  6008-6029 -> -0.045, 4.53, 4.55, 4.54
